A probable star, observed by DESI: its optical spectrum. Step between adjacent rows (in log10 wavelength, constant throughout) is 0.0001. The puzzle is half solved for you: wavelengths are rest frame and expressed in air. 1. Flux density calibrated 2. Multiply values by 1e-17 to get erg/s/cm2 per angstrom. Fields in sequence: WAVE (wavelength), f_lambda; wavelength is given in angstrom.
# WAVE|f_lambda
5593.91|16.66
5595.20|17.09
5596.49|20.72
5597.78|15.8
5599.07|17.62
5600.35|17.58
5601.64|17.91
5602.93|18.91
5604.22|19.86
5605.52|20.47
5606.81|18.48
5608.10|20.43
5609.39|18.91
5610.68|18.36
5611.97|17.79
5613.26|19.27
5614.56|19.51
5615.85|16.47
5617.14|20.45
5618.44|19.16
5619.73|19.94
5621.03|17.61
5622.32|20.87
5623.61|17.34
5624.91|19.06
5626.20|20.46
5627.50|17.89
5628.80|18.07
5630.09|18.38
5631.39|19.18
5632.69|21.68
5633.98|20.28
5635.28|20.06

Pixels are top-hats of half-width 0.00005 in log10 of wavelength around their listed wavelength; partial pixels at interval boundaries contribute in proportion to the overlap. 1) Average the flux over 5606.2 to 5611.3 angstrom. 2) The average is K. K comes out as 19.1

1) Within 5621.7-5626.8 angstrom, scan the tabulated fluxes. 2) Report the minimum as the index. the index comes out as 17.34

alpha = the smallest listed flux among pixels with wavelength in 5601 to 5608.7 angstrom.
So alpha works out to 17.91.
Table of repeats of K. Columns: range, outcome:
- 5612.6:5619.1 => 19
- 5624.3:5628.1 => 19.2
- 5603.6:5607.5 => 19.6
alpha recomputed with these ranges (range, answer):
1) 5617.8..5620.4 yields 19.16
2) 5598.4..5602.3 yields 17.58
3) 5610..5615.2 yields 17.79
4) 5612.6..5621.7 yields 16.47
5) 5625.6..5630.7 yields 17.89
